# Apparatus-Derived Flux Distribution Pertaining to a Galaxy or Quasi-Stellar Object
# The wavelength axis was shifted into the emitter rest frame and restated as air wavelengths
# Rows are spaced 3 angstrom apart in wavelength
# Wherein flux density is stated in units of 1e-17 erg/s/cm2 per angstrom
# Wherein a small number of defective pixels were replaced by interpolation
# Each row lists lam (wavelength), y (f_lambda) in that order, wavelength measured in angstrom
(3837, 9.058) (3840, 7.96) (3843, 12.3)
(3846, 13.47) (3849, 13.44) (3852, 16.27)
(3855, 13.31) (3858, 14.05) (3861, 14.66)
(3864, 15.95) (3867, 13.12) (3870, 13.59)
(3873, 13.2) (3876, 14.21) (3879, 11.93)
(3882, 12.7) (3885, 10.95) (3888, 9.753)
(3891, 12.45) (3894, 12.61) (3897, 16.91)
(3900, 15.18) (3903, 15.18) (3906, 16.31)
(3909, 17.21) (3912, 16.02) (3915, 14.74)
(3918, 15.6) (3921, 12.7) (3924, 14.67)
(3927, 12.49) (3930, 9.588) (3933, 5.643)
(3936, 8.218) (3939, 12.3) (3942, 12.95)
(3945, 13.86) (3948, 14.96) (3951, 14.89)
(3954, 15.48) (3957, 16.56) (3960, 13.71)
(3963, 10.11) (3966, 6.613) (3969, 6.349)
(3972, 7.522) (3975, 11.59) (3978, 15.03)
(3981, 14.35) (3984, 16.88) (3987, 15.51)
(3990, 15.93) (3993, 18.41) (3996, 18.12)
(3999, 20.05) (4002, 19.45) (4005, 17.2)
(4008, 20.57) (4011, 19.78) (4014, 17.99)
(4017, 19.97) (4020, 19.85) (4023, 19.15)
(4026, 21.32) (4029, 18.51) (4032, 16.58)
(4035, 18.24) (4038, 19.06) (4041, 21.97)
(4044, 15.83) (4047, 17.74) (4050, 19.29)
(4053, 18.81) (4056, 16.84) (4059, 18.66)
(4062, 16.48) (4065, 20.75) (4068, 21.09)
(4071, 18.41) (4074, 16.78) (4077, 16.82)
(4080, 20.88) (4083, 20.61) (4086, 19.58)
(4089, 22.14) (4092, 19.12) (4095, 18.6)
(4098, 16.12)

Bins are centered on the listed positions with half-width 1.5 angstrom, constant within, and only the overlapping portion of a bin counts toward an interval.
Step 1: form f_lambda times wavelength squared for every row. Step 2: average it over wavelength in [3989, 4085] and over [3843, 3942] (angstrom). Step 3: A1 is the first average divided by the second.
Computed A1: 1.51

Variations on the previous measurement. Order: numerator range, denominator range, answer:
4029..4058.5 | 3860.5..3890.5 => 1.54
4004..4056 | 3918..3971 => 1.66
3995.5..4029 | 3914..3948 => 1.66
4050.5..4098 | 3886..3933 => 1.49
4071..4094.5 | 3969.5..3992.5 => 1.48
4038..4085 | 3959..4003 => 1.40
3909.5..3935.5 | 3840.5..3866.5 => 0.94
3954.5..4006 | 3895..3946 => 1.10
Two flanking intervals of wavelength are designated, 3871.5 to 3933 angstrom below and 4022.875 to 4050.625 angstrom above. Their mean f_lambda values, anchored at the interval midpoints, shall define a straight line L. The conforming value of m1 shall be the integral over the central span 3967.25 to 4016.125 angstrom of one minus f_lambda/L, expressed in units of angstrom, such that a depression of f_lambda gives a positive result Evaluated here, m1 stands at 3.3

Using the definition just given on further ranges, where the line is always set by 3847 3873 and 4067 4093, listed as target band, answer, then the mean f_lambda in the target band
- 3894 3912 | -0.71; 15.9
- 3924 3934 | 3.54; 10.2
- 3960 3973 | 6.51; 8.35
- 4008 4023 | -1.31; 19.5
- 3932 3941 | 3.89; 9.13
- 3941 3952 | 1.42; 14.2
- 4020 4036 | -0.58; 18.9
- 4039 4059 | 0.29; 18.4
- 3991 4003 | -0.94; 18.9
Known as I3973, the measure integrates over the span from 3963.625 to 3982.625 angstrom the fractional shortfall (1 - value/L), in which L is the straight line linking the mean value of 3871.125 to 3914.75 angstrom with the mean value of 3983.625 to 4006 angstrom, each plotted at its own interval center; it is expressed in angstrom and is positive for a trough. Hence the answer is 7.5 angstrom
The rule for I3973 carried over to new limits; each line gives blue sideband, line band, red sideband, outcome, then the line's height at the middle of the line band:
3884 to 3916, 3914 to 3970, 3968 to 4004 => 9.5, 14.7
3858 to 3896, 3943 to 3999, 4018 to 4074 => 8.3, 16.2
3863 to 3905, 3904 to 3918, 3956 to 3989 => -3.2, 13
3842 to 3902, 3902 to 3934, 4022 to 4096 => 2.3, 14.9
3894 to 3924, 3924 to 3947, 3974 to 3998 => 6.6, 15.5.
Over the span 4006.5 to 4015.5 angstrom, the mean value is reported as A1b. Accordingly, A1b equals 19.4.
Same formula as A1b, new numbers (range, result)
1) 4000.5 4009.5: 19.1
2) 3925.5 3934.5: 9.24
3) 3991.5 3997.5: 18.3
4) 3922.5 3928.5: 13.6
